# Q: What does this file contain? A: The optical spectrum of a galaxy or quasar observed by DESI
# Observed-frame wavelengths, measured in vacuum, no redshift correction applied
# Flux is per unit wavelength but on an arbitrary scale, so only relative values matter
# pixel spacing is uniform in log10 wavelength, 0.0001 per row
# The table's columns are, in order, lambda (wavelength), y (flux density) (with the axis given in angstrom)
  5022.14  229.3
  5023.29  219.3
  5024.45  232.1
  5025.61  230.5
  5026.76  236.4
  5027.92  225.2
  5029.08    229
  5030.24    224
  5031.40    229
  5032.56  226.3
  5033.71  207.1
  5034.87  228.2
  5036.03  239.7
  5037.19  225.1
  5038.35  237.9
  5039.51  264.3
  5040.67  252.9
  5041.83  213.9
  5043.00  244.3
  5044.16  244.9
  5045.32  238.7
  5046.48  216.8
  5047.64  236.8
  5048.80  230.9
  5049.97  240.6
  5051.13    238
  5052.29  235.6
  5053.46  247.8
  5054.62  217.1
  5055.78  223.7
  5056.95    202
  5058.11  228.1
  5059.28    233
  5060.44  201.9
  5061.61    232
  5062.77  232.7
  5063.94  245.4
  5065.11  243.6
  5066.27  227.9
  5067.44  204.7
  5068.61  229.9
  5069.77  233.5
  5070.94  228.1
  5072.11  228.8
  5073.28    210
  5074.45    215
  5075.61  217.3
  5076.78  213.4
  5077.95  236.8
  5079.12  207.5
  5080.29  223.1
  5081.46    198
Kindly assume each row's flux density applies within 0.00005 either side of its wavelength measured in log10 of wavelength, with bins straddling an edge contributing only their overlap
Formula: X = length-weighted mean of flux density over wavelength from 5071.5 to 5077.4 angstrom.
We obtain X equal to 217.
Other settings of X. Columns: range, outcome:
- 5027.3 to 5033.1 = 226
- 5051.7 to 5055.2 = 234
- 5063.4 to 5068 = 230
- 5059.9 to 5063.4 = 223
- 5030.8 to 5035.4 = 223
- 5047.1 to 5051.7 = 236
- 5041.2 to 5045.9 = 235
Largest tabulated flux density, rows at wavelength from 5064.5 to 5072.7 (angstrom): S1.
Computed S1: 243.6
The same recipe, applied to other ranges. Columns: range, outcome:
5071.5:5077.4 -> 228.8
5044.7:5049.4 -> 238.7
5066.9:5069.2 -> 229.9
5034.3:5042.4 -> 264.3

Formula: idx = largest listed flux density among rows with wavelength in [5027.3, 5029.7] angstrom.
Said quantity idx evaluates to 229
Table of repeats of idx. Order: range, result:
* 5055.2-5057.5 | 223.7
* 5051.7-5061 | 247.8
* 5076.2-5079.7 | 236.8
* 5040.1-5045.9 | 252.9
